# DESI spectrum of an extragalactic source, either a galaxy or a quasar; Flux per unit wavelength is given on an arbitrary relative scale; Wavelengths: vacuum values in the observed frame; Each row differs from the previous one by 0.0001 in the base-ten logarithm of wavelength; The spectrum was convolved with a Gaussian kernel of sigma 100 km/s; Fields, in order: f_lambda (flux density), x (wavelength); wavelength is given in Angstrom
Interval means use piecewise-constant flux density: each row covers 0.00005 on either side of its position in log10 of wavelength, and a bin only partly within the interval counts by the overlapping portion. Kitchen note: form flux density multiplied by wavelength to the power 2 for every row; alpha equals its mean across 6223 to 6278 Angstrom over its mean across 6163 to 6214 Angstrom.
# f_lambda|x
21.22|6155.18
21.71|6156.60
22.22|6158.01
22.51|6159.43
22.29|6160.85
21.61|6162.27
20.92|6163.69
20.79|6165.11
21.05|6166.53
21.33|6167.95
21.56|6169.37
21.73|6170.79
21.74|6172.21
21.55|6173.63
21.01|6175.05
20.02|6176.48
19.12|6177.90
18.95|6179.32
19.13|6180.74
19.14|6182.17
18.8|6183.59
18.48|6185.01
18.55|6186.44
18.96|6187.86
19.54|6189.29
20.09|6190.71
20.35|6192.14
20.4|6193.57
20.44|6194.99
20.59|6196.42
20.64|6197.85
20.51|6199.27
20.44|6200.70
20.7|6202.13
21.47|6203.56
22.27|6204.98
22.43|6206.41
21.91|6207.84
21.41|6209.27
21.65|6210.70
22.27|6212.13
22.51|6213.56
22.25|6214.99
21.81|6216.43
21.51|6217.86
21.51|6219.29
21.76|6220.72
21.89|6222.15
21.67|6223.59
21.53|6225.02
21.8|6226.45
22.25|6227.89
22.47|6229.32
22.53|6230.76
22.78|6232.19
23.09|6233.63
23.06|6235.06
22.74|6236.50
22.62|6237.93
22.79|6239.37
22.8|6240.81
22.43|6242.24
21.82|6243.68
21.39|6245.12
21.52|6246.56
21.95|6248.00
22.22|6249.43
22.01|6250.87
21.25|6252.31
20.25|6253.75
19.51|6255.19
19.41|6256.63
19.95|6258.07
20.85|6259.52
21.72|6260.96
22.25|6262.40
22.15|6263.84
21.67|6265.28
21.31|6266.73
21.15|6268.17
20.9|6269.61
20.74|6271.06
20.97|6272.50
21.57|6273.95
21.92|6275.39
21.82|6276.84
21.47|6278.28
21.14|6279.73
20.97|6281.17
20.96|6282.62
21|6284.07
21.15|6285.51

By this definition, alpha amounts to 1.07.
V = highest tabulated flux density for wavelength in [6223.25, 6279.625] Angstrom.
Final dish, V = 23.09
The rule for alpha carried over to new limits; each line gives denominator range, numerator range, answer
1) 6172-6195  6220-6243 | 1.15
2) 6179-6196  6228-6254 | 1.16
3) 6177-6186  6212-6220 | 1.17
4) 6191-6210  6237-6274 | 1.04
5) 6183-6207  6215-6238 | 1.10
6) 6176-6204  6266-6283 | 1.10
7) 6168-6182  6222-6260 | 1.09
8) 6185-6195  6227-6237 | 1.17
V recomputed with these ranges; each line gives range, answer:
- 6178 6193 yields 20.35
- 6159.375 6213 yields 22.51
